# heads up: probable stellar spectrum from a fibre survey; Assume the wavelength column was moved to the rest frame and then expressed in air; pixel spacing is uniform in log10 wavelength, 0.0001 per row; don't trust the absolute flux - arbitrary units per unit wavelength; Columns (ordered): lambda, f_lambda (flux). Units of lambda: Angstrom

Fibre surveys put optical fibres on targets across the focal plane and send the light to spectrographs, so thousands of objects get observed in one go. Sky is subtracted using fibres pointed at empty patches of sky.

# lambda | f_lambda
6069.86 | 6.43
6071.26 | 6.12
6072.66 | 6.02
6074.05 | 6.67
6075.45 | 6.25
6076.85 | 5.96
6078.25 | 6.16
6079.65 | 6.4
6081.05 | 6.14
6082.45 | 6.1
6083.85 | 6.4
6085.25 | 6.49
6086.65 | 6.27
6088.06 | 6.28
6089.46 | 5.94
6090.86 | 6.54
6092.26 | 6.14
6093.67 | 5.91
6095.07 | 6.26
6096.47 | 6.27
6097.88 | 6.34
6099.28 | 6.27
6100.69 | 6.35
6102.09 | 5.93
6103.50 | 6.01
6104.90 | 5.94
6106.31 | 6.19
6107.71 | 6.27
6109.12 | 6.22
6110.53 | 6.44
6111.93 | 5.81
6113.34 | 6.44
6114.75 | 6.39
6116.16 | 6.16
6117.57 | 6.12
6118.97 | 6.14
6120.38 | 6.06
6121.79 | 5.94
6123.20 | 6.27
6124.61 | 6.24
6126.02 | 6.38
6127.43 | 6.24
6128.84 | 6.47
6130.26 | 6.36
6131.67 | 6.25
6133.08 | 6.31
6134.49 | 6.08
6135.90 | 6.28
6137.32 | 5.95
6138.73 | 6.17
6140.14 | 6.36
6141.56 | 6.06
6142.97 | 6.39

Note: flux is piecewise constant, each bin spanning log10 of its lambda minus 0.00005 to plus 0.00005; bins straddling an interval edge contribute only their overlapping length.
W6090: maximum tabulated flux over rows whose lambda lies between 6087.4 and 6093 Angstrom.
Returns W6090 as 6.54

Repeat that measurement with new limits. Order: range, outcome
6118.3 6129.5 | 6.47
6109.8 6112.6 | 6.44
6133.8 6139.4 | 6.28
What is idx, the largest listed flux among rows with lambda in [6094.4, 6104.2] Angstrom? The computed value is 6.35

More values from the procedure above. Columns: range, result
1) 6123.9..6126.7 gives 6.38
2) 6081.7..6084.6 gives 6.4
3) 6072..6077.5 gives 6.67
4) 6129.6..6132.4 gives 6.36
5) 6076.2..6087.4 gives 6.49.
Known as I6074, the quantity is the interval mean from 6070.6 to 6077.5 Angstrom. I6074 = 6.21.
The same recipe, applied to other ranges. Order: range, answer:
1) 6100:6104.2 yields 6.1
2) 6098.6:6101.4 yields 6.31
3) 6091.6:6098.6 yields 6.18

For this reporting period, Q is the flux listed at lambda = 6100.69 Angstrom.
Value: 6.35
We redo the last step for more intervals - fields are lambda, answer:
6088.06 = 6.28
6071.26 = 6.12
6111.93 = 5.81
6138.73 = 6.17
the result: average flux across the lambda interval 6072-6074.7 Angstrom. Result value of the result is 6.36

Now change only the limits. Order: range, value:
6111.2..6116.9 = 6.2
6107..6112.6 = 6.19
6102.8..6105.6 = 5.99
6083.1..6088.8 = 6.35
